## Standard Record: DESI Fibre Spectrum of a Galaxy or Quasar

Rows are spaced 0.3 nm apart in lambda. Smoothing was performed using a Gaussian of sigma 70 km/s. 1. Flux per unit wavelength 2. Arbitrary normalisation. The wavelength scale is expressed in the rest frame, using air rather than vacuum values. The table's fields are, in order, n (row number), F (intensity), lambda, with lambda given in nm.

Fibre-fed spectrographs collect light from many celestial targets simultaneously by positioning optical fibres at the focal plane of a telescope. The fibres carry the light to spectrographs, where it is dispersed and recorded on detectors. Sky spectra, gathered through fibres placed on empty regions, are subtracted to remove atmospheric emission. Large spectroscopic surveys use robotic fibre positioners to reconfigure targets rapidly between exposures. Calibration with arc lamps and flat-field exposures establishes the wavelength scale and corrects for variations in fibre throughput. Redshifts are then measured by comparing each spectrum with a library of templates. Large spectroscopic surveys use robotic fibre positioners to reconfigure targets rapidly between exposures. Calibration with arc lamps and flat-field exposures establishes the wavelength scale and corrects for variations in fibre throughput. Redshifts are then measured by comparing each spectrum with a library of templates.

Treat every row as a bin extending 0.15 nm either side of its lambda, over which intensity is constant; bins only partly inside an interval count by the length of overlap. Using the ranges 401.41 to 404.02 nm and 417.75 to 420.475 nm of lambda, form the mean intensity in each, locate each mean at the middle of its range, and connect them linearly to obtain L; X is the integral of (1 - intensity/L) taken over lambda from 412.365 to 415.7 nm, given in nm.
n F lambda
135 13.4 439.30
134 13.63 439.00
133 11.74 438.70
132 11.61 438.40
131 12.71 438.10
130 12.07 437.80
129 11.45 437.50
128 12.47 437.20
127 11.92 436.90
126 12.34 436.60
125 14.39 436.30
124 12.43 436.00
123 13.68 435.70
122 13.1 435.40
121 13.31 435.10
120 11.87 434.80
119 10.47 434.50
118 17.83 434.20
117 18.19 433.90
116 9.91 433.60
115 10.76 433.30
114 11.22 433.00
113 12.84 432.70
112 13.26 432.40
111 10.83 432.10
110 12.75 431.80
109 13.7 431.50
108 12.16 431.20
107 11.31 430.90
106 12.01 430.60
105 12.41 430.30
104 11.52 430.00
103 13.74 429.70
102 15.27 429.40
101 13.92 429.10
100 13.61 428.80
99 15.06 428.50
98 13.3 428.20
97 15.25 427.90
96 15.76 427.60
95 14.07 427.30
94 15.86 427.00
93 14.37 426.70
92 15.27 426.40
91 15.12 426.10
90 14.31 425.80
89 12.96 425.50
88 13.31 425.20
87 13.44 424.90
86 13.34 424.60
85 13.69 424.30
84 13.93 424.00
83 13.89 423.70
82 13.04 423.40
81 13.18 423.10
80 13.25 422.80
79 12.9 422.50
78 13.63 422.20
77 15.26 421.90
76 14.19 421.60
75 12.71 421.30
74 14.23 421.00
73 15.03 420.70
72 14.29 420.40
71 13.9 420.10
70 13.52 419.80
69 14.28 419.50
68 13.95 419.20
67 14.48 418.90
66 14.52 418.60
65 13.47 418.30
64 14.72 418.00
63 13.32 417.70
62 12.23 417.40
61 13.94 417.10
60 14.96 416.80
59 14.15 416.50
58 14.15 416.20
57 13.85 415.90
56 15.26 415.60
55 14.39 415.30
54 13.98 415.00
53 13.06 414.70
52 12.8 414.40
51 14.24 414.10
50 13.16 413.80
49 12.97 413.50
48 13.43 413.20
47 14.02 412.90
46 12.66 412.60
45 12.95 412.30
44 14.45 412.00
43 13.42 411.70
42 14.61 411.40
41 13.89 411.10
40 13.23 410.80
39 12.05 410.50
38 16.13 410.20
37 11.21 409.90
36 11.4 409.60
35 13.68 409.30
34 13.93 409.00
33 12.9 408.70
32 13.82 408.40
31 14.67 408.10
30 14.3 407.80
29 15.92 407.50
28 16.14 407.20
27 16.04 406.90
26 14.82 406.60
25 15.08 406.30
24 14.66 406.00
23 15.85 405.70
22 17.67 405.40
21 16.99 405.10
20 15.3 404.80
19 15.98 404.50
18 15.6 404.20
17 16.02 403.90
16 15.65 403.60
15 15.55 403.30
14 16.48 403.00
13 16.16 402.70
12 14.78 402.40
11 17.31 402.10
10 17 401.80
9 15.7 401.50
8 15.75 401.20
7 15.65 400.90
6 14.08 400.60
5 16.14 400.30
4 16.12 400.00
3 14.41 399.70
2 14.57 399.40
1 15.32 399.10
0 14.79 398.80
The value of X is 0.25 nm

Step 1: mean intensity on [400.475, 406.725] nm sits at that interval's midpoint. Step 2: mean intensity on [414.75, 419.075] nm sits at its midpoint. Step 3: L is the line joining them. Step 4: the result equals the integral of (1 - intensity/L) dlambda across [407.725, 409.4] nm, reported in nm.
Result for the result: 0.14 nm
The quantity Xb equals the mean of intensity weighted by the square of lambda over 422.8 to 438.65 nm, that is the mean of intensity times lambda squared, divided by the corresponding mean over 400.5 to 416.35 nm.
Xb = 1.0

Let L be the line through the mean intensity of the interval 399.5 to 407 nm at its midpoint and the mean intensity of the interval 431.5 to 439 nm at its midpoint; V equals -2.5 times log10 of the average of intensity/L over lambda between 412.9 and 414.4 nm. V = 0.10 mag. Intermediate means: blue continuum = 15.8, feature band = 13.4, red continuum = 12.7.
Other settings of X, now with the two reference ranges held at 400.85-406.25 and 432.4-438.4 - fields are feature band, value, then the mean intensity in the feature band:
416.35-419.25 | 0.115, 14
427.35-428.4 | -0.092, 14.7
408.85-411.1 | 0.323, 13.1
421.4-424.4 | 0.076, 13.7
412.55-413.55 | 0.111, 13.4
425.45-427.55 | -0.158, 14.7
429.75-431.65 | 0.140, 12.3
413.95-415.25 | 0.113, 13.6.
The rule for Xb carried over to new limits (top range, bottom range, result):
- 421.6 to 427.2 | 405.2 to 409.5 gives 1.01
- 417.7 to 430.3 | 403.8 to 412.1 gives 1.04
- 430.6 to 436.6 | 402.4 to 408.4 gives 0.94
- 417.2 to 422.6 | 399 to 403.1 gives 0.97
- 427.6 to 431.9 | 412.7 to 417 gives 1.03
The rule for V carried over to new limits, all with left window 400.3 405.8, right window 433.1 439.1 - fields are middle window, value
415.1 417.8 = 0.05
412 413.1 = 0.13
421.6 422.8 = 0.02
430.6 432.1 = 0.08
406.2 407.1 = 0.02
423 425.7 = 0.04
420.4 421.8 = 0.01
